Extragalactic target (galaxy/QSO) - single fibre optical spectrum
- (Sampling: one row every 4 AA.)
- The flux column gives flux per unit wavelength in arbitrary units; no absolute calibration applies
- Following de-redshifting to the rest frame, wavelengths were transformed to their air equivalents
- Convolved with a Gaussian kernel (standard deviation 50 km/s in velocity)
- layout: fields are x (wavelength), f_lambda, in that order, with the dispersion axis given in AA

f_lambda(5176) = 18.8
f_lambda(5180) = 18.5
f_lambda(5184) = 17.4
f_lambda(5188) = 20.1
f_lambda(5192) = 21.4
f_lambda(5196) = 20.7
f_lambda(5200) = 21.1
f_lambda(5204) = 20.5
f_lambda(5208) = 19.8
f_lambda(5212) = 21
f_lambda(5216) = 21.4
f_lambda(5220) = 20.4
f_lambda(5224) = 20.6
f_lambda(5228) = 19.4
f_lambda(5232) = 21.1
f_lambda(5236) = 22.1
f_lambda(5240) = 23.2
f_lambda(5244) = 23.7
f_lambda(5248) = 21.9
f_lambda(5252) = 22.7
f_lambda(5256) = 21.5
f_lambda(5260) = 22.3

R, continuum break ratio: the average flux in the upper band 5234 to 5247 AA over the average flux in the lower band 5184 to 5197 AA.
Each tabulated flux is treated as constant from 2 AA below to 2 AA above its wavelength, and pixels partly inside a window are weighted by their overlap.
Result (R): 1.1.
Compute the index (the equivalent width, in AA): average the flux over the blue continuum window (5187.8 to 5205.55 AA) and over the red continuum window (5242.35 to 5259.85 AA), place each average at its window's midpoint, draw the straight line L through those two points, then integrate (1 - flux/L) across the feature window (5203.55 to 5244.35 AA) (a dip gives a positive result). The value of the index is 1.0 AA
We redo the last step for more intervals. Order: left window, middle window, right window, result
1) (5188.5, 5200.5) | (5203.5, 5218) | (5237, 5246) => 0.7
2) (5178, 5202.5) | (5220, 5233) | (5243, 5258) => 0.6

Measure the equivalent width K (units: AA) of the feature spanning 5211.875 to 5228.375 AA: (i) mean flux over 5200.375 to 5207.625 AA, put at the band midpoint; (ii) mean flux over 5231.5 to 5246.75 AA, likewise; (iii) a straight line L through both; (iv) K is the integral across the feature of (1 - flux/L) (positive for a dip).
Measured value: 0.6 AA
